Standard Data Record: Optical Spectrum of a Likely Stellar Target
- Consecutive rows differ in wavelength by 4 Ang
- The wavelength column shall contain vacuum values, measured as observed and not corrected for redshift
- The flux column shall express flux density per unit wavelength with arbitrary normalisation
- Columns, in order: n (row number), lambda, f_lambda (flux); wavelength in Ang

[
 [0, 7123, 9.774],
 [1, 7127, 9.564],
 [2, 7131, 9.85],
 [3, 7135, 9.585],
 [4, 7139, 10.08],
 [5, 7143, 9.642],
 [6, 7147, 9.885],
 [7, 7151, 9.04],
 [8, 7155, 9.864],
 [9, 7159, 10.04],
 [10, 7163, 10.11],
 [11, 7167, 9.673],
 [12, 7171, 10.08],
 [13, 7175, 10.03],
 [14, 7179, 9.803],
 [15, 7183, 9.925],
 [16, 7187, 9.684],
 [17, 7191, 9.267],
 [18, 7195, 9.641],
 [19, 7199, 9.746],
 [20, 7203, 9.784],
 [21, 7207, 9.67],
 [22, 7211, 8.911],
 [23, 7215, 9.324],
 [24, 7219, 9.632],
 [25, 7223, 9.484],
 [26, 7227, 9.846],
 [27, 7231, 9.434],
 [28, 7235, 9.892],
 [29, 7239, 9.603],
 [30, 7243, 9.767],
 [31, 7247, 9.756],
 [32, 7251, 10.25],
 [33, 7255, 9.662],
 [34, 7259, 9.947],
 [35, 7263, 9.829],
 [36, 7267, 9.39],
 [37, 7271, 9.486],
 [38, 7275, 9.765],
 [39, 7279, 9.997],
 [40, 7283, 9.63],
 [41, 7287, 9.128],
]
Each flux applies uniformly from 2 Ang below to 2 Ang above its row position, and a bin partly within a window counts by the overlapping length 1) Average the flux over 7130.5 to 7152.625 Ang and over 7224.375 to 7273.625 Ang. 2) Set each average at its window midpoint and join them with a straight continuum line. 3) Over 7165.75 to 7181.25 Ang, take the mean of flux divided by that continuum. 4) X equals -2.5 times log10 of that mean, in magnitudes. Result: -0.02 mag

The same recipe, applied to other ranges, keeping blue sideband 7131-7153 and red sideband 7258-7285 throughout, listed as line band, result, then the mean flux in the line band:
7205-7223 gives 0.034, 9.4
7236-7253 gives -0.016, 9.85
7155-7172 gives -0.031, 9.96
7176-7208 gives -0.002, 9.7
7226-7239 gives 0.000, 9.7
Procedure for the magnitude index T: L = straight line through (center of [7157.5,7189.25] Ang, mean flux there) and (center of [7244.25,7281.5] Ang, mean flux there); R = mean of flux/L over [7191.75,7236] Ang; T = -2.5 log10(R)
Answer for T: 0.03 mag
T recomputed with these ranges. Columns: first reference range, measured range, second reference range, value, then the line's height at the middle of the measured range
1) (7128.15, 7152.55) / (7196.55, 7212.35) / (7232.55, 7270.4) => 0.02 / 9.74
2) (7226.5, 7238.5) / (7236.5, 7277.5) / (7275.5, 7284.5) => 0.00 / 9.76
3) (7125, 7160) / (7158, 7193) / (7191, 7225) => -0.03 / 9.61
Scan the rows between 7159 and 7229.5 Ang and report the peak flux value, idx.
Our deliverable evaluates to 10.11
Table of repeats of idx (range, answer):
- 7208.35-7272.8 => 10.25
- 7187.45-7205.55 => 9.784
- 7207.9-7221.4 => 9.632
